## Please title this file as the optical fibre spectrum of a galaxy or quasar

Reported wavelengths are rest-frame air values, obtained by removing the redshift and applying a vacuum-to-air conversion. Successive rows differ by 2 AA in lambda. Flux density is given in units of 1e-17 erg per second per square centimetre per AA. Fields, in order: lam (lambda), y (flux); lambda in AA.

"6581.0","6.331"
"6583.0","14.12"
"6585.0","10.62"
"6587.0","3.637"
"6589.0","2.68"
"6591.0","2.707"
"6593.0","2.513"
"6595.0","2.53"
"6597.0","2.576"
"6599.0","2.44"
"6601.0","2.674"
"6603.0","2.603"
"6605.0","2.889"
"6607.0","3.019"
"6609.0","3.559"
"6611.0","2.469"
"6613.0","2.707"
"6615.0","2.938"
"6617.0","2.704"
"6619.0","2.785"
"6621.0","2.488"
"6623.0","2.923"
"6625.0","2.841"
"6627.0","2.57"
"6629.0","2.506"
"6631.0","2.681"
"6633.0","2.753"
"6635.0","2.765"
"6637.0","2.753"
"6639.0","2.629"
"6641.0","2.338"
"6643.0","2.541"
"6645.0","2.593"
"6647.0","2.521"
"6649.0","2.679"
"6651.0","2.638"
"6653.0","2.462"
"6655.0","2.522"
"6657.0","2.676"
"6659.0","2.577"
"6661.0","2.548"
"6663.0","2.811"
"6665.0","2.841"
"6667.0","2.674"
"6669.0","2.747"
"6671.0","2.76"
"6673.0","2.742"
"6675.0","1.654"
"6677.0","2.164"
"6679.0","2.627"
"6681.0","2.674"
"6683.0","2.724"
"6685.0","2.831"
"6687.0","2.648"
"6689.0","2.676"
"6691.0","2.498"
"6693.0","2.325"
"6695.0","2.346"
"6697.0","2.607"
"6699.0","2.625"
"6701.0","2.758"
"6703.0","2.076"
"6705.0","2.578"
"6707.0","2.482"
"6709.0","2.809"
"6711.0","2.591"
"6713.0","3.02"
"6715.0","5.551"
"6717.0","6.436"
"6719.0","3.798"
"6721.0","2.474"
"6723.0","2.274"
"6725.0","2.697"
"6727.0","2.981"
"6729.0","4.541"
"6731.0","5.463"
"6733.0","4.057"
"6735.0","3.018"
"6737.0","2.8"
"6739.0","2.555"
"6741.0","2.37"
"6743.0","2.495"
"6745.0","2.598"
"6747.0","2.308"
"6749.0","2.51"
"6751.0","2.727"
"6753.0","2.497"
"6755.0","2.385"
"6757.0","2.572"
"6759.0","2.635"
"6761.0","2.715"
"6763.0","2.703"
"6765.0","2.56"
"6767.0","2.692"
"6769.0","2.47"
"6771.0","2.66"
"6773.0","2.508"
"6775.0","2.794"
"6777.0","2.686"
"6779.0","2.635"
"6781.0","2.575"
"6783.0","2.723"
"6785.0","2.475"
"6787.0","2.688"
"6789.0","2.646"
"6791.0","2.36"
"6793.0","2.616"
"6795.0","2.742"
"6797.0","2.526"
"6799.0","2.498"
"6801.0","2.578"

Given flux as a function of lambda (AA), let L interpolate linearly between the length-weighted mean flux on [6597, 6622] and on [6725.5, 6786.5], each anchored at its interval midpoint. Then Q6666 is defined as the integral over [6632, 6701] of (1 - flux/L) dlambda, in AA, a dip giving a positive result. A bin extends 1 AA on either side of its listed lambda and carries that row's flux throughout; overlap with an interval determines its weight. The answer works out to 4.9 AA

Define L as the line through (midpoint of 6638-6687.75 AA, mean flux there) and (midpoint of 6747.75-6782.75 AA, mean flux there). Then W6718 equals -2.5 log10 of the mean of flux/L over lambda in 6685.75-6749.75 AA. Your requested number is -0.17 mag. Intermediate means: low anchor 2.58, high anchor 2.61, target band 3.03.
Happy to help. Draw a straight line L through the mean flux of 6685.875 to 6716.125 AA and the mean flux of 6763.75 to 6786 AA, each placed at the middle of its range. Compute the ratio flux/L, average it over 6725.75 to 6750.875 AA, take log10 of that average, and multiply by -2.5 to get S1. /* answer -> -0.16 mag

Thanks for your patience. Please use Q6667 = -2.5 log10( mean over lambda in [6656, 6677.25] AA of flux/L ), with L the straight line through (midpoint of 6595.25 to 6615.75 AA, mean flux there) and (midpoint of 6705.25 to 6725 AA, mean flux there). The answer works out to 0.21 mag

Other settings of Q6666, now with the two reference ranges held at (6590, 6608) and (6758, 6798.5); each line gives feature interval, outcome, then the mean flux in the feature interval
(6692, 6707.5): 1.0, 2.47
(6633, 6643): 0.1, 2.63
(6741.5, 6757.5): 0.7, 2.51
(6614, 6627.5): -0.5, 2.76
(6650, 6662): 0.4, 2.57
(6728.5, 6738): -4.8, 3.95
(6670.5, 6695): 1.2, 2.51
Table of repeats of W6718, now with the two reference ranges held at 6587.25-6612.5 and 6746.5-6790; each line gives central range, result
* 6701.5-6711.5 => 0.06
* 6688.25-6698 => 0.08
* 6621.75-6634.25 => 0.01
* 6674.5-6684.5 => 0.11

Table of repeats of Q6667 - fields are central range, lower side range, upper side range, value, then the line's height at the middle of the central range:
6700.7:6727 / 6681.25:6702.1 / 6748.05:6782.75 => -0.223 mag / 2.61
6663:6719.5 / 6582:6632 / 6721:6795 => 0.086 mag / 3.11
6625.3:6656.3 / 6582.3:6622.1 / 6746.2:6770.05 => 0.285 mag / 3.38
